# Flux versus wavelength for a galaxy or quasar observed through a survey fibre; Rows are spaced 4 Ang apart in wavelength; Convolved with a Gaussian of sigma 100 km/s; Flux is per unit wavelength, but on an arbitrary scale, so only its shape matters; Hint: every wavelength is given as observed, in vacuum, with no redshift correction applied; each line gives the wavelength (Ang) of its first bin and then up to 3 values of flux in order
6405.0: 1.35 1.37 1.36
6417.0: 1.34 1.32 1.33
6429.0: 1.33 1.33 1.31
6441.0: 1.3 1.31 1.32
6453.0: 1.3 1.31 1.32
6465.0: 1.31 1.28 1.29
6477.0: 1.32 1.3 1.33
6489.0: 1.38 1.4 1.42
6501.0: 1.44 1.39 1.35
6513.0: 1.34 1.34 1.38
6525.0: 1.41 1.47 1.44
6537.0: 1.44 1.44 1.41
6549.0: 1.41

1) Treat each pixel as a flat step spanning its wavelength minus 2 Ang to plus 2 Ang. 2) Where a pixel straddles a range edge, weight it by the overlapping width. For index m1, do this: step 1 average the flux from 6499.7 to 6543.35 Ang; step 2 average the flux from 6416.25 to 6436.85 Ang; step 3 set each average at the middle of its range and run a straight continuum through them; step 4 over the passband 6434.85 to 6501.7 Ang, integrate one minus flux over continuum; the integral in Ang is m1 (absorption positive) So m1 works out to 1.5 Ang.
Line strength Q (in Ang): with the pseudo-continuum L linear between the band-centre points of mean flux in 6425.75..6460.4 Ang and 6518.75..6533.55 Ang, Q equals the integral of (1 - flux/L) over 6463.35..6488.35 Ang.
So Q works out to 0.9 Ang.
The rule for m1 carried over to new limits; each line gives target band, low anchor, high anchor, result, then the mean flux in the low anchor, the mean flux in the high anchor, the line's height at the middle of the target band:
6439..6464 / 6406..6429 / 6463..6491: 0.3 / 1.34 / 1.32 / 1.33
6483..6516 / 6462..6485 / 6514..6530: -0.7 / 1.3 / 1.39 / 1.35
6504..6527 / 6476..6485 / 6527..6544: 0.5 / 1.31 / 1.45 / 1.4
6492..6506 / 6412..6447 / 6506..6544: -0.4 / 1.32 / 1.4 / 1.38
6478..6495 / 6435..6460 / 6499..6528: 0.0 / 1.31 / 1.38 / 1.35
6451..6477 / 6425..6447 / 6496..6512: 0.9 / 1.32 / 1.4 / 1.35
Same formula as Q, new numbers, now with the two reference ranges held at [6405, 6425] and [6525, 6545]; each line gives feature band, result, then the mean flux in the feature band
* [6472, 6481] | 0.57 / 1.31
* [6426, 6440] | 0.39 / 1.32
